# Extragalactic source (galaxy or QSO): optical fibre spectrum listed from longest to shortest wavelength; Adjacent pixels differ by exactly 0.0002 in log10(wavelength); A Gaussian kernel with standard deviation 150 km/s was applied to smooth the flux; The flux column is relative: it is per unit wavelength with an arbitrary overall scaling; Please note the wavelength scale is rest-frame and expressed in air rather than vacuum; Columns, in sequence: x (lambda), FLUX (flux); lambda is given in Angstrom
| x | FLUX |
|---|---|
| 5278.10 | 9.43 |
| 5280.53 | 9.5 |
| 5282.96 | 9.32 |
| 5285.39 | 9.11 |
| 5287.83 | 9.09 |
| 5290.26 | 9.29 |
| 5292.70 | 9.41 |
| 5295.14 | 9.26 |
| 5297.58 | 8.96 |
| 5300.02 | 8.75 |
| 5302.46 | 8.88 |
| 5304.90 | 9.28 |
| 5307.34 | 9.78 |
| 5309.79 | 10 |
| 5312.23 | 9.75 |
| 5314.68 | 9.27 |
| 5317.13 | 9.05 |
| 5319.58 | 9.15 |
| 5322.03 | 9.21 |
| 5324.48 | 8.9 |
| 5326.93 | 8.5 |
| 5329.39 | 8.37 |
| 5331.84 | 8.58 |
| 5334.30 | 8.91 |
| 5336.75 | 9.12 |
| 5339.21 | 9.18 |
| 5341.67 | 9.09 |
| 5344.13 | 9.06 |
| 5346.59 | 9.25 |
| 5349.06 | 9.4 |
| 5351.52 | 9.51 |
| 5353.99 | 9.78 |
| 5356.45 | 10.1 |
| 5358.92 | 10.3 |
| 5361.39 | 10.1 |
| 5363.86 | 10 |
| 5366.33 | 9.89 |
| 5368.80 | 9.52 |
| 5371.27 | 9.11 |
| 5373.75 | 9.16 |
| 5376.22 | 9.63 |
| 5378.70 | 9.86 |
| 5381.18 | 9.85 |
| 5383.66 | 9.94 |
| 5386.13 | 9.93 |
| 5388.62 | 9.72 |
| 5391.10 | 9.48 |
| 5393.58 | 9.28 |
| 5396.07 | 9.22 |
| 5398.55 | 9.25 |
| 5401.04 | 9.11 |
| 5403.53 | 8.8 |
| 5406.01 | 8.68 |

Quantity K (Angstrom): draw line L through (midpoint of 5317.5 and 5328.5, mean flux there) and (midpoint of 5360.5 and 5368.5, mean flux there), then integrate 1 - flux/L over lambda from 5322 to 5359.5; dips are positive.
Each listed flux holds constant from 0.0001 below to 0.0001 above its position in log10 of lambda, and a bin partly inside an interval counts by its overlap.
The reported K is 0.7 Angstrom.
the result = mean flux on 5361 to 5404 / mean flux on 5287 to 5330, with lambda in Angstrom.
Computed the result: 1.0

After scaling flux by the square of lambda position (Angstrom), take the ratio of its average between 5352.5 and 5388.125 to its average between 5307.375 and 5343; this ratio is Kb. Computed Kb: 1.09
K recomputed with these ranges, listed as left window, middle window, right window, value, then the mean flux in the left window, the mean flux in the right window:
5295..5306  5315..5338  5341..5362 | 1.1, 9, 9.62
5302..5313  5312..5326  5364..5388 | 0.6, 9.58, 9.67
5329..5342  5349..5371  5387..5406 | -2.0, 8.9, 9.24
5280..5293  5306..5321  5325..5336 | -1.0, 9.27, 8.64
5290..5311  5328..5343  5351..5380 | 1.0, 9.29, 9.75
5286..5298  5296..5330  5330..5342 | -0.2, 9.21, 8.94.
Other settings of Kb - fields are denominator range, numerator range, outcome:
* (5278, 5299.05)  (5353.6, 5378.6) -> 1.09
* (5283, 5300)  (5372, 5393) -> 1.09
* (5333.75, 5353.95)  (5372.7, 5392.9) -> 1.06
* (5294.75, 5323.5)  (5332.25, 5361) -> 1.03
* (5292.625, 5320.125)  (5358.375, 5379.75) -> 1.07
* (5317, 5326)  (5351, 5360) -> 1.11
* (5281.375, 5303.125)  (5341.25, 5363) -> 1.08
